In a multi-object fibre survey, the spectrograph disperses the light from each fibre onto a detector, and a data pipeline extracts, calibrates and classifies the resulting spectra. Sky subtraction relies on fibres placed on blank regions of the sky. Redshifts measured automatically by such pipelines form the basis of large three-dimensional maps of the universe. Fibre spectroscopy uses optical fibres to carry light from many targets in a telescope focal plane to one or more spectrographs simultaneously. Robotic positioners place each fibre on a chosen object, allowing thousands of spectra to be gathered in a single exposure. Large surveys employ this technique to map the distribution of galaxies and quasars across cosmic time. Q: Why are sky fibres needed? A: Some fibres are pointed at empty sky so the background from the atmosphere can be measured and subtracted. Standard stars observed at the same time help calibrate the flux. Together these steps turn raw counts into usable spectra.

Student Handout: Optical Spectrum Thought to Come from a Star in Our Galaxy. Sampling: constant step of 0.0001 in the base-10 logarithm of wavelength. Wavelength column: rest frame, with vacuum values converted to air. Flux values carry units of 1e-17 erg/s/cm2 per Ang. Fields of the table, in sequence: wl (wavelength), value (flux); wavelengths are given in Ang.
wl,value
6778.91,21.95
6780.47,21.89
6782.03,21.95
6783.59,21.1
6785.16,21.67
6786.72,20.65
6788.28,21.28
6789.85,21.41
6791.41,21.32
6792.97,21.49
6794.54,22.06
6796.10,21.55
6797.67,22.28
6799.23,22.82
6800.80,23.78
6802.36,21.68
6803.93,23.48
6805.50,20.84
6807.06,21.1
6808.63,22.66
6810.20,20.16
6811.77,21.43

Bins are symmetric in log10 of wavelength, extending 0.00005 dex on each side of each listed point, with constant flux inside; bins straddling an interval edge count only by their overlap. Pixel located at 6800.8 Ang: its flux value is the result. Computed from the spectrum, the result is 23.78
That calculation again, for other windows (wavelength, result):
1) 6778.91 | 21.95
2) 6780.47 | 21.89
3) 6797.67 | 22.28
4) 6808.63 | 22.66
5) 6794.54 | 22.06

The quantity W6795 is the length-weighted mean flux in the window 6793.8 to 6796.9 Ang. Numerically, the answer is 21.8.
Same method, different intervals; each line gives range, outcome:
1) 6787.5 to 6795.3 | 21.5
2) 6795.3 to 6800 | 22.2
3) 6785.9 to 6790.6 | 21.1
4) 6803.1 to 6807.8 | 21.8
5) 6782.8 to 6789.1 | 21.2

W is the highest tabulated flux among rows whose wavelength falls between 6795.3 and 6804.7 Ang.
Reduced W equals 23.78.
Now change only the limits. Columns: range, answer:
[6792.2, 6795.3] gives 22.06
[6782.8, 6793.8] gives 21.67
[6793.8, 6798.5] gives 22.28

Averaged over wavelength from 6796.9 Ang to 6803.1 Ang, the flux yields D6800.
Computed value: 22.7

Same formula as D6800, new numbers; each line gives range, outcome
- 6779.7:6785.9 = 21.6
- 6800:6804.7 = 23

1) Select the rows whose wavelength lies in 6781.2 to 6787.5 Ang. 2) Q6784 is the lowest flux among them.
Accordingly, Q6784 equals 20.65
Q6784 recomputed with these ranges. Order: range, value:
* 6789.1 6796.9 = 21.32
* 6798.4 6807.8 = 20.84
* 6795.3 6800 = 21.55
